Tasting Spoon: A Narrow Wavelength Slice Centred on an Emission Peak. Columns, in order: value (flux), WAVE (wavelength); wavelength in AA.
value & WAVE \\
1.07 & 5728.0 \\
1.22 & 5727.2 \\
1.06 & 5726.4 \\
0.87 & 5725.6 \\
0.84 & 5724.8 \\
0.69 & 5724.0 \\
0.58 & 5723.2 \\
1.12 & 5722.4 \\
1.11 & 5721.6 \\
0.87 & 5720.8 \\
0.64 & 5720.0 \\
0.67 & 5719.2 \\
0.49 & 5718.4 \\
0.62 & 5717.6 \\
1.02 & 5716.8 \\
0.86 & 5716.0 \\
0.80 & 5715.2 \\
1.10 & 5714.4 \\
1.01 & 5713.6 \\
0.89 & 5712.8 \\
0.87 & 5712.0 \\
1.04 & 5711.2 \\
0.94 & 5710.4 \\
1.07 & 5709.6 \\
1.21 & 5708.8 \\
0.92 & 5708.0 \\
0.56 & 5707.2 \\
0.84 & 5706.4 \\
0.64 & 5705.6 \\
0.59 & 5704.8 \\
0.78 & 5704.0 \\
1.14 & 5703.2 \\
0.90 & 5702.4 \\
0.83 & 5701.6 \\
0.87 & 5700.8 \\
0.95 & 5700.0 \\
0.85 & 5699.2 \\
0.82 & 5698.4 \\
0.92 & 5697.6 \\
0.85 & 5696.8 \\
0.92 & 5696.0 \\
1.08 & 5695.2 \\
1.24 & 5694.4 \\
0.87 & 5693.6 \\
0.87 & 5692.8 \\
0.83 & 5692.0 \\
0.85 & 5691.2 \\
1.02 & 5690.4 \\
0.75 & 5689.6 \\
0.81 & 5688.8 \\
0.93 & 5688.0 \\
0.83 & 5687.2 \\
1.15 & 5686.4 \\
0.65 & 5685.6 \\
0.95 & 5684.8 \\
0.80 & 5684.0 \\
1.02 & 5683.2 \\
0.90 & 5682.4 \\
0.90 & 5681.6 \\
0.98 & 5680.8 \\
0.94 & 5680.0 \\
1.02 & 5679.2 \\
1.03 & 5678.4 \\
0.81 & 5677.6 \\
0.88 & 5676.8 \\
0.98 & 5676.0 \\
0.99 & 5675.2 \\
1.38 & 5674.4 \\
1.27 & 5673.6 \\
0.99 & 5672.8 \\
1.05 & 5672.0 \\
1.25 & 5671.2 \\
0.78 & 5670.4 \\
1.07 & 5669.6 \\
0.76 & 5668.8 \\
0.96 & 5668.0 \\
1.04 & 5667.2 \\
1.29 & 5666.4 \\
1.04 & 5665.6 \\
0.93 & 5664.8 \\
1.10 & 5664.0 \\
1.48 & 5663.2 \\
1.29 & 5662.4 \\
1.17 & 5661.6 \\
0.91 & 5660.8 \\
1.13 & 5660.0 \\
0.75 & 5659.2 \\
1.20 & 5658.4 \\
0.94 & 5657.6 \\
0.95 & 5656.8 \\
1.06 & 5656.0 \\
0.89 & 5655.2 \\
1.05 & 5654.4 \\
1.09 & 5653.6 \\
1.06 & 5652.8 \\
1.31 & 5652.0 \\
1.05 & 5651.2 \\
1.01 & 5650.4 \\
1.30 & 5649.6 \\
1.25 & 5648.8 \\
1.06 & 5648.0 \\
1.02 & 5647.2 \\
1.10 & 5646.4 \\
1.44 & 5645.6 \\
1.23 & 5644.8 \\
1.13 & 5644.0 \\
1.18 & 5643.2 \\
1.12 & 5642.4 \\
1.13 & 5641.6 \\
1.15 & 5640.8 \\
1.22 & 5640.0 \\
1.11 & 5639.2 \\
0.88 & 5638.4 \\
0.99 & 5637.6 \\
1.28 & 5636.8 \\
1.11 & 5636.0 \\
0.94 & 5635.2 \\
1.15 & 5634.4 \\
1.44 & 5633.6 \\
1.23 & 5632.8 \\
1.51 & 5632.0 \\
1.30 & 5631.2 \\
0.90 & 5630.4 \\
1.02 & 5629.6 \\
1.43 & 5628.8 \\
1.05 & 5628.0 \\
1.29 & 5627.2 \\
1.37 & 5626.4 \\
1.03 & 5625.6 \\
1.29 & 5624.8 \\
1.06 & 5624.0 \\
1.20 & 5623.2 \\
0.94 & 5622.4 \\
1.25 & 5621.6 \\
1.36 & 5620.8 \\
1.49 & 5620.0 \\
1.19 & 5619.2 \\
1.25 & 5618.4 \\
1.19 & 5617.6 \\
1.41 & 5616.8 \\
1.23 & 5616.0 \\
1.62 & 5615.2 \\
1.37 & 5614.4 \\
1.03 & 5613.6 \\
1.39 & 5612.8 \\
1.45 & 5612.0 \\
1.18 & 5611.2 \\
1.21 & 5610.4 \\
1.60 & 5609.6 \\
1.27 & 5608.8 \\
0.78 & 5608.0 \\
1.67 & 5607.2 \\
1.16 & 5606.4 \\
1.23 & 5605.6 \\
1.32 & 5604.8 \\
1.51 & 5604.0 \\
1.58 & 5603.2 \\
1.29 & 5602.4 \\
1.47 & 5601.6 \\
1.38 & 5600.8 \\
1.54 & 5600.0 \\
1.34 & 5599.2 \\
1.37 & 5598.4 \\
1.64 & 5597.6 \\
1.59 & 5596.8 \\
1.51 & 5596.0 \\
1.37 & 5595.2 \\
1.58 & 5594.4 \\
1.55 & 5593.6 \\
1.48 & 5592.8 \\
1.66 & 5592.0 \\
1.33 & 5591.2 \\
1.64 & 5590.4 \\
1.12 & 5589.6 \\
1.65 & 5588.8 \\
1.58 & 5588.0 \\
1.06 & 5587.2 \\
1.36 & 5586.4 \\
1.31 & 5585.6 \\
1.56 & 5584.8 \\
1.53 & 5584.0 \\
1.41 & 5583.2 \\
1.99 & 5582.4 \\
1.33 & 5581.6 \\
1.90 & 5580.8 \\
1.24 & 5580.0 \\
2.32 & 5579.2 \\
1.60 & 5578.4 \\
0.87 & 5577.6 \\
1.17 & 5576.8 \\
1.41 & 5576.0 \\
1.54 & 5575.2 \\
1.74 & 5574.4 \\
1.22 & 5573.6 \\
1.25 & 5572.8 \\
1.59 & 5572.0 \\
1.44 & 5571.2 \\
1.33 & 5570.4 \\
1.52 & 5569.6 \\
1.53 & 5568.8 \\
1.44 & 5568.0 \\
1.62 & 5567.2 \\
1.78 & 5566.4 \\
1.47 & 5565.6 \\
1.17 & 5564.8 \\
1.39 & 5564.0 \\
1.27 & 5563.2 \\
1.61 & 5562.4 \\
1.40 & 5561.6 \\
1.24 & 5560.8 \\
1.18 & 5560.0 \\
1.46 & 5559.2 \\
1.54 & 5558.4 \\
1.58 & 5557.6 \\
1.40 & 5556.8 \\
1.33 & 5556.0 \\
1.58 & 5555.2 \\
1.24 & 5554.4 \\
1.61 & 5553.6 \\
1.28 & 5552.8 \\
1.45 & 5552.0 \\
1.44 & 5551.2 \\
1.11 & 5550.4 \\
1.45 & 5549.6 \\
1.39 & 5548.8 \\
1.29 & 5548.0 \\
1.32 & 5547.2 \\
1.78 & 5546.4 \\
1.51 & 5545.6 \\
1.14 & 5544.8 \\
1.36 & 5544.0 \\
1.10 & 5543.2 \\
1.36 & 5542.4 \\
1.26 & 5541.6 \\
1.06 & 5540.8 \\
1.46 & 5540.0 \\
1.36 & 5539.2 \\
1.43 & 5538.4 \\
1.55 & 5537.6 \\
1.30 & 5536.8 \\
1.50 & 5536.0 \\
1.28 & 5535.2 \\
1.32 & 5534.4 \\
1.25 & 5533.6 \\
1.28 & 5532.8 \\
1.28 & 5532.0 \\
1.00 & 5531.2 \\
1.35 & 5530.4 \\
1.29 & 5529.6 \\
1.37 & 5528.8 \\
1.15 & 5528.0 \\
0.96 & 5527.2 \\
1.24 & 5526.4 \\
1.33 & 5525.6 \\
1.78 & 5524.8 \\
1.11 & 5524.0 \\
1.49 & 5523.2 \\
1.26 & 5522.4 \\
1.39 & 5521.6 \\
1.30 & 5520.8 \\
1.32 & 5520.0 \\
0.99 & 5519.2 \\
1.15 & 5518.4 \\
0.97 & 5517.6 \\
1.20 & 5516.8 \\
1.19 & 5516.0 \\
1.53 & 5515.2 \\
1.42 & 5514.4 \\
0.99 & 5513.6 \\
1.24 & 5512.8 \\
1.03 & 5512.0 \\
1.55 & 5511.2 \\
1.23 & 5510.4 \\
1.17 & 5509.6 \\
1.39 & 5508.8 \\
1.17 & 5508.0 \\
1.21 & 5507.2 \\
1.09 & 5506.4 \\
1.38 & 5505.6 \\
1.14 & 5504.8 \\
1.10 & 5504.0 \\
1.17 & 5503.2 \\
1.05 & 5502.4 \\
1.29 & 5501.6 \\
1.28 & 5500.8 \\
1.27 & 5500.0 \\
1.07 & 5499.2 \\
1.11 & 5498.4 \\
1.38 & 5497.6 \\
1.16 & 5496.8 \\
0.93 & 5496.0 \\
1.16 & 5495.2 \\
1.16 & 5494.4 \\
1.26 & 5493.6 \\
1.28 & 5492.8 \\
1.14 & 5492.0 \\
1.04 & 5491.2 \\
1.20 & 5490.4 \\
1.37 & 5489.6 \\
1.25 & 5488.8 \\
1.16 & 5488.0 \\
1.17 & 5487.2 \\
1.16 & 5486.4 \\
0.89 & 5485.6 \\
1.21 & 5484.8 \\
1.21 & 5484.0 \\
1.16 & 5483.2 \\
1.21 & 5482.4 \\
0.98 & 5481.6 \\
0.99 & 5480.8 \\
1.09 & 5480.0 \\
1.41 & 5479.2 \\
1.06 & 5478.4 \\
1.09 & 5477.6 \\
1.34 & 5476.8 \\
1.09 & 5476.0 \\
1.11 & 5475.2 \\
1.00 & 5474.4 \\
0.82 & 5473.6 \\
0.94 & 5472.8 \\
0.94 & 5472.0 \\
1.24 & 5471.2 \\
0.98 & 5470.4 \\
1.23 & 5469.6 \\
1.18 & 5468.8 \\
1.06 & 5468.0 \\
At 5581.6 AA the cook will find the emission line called C III] 1909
